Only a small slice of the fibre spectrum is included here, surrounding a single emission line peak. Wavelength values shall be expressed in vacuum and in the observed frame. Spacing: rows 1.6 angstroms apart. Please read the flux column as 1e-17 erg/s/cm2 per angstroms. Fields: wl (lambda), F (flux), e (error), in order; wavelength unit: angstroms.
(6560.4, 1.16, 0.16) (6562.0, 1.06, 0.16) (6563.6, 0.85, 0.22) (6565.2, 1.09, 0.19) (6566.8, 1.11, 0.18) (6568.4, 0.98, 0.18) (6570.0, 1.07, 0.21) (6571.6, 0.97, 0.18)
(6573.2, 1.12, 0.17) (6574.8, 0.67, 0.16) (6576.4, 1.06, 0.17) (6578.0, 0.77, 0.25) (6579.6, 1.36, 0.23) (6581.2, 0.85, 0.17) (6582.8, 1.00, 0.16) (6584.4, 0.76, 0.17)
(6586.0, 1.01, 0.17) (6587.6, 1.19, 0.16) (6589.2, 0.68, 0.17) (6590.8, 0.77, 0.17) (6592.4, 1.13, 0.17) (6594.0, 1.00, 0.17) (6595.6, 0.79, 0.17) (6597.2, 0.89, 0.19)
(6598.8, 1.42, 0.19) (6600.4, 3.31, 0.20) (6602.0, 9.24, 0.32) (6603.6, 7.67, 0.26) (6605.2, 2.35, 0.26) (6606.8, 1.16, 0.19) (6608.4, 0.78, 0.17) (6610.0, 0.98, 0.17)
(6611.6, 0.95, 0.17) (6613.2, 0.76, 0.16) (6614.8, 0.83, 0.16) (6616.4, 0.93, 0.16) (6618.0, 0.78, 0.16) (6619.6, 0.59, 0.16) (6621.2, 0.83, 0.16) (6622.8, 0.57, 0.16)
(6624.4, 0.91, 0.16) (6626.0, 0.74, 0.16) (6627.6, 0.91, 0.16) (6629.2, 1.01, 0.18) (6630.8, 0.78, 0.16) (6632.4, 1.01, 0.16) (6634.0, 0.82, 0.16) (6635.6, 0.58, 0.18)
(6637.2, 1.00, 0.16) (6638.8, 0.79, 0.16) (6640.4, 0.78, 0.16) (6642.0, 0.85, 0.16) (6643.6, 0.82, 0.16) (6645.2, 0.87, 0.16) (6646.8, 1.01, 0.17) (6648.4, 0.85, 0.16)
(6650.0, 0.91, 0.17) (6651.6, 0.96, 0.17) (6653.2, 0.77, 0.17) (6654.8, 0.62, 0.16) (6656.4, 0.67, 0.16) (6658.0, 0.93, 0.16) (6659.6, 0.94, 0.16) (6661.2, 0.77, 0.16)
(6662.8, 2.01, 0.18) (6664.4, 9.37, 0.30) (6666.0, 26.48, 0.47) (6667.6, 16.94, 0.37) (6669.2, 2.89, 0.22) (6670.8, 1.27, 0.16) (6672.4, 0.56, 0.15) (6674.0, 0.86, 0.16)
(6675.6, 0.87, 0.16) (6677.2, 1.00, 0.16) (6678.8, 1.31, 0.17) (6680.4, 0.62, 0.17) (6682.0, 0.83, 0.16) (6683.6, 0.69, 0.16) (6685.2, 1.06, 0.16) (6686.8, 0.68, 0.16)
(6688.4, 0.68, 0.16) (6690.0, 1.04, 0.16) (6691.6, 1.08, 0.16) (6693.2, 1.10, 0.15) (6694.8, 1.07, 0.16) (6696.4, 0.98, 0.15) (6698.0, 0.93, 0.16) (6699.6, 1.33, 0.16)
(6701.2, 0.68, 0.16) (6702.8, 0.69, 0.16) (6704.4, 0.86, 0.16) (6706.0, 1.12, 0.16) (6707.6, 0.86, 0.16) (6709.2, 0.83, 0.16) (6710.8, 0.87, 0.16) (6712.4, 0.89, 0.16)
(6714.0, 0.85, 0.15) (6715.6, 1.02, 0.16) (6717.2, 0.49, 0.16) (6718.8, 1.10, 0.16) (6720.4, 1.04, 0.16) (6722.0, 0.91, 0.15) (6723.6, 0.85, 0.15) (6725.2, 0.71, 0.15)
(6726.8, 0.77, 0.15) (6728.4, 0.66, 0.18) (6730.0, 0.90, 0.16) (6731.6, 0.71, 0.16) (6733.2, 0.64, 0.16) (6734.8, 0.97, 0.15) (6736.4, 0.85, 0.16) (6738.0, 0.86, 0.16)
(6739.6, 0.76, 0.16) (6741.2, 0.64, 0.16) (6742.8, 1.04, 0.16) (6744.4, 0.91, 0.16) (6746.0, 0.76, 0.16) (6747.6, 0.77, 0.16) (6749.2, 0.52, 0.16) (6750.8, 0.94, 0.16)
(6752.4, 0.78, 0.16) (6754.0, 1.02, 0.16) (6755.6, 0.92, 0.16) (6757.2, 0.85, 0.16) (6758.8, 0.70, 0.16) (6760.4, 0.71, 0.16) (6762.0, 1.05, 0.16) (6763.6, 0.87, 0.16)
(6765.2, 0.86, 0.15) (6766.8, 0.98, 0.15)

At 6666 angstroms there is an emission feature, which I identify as [O III] 5007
